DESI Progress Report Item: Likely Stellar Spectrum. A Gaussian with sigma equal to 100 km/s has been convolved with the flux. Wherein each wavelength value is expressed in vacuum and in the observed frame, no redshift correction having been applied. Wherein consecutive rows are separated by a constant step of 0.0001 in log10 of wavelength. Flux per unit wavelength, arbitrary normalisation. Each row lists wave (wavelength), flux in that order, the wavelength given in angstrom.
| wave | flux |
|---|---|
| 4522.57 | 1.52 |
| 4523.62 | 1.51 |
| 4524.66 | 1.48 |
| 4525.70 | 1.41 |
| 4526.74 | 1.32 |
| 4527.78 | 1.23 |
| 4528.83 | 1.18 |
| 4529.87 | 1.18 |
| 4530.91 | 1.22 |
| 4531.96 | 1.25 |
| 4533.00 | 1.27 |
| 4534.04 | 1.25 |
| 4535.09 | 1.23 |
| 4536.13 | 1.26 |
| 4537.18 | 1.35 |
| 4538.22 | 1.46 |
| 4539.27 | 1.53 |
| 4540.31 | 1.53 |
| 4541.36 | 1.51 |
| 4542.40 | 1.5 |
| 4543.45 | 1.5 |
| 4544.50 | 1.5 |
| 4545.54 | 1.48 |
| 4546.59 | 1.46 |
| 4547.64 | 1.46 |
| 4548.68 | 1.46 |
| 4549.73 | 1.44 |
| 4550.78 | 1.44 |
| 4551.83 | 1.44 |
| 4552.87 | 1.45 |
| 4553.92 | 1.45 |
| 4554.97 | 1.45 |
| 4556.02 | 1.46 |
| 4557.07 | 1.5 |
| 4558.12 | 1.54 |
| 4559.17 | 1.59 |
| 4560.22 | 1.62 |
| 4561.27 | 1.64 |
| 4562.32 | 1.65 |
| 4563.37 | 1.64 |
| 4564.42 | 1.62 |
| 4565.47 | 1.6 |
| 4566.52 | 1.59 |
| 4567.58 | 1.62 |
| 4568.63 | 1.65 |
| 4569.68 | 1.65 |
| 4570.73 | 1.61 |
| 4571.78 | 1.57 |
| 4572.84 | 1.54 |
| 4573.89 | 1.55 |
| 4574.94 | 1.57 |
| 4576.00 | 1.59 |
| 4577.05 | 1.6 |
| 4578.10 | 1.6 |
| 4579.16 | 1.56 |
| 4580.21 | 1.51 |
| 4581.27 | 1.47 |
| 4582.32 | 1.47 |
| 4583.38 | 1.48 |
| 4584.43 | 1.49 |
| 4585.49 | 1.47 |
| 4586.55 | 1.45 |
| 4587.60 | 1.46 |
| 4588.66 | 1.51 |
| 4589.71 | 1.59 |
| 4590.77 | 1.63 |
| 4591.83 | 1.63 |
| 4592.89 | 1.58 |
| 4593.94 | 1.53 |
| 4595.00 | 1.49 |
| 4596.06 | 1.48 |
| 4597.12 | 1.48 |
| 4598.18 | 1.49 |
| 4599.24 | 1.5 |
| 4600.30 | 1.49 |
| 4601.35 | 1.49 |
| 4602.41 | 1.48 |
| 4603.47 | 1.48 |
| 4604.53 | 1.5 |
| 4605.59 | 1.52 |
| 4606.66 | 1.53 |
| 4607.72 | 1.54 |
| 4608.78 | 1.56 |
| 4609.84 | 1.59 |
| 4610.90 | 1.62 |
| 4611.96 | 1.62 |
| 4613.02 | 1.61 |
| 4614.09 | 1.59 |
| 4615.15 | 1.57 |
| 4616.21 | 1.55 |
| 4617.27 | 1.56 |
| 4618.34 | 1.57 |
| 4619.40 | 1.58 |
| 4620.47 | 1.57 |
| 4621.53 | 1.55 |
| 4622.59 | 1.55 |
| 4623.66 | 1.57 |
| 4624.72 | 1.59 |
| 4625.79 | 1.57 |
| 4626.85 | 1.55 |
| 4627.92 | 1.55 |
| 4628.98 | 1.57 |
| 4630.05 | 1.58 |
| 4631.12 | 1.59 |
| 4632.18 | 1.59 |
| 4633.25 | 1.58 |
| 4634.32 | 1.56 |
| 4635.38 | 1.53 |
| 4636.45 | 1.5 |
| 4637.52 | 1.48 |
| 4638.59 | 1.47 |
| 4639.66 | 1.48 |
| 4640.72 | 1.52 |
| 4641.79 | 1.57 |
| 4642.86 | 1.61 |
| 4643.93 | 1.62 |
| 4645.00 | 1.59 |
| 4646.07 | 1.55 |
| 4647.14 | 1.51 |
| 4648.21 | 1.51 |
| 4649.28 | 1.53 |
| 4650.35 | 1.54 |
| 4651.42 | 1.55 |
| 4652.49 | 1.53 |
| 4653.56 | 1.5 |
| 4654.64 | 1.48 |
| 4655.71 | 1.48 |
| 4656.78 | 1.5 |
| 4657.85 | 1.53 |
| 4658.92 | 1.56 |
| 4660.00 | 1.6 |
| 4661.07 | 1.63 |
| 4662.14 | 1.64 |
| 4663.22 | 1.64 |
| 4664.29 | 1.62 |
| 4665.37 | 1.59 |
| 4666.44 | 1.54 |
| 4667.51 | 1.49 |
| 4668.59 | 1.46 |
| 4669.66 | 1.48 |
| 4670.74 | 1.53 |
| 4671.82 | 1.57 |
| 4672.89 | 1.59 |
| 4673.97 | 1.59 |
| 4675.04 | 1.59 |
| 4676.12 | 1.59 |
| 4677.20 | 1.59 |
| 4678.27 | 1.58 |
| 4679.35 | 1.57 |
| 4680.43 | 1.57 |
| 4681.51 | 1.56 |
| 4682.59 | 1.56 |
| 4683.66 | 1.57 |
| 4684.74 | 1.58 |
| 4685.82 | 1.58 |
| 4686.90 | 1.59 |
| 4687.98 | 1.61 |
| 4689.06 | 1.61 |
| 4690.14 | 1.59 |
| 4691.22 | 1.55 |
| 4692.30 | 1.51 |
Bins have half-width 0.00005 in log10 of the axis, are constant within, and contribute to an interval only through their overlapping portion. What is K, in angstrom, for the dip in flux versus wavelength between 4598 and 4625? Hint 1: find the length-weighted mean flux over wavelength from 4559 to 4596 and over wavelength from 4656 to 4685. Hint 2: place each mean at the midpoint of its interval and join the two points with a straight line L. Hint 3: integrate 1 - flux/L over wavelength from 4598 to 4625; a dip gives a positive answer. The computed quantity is 0.3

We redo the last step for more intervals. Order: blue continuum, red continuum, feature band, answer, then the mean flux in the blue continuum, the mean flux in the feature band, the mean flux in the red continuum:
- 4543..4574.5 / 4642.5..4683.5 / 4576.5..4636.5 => 0.2 angstrom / 1.54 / 1.54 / 1.56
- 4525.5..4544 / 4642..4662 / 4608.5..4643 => -1.4 angstrom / 1.34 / 1.56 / 1.55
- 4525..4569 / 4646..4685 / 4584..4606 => -0.3 angstrom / 1.45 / 1.51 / 1.55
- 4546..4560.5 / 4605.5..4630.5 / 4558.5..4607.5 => -0.9 angstrom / 1.48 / 1.55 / 1.57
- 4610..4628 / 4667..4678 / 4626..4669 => 0.4 angstrom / 1.58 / 1.55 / 1.55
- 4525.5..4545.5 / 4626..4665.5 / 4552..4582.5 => -3.3 angstrom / 1.35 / 1.56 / 1.55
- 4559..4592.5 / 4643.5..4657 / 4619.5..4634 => -0.3 angstrom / 1.57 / 1.57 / 1.53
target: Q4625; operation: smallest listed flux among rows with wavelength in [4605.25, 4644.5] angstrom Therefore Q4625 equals 1.47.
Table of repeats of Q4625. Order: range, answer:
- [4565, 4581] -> 1.51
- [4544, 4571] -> 1.44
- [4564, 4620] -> 1.45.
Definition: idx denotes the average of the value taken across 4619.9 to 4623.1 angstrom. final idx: 1.56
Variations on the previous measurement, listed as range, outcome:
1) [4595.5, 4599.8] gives 1.49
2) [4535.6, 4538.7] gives 1.36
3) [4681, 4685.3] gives 1.57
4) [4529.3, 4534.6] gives 1.23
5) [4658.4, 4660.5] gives 1.57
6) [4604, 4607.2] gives 1.51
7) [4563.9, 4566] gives 1.61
